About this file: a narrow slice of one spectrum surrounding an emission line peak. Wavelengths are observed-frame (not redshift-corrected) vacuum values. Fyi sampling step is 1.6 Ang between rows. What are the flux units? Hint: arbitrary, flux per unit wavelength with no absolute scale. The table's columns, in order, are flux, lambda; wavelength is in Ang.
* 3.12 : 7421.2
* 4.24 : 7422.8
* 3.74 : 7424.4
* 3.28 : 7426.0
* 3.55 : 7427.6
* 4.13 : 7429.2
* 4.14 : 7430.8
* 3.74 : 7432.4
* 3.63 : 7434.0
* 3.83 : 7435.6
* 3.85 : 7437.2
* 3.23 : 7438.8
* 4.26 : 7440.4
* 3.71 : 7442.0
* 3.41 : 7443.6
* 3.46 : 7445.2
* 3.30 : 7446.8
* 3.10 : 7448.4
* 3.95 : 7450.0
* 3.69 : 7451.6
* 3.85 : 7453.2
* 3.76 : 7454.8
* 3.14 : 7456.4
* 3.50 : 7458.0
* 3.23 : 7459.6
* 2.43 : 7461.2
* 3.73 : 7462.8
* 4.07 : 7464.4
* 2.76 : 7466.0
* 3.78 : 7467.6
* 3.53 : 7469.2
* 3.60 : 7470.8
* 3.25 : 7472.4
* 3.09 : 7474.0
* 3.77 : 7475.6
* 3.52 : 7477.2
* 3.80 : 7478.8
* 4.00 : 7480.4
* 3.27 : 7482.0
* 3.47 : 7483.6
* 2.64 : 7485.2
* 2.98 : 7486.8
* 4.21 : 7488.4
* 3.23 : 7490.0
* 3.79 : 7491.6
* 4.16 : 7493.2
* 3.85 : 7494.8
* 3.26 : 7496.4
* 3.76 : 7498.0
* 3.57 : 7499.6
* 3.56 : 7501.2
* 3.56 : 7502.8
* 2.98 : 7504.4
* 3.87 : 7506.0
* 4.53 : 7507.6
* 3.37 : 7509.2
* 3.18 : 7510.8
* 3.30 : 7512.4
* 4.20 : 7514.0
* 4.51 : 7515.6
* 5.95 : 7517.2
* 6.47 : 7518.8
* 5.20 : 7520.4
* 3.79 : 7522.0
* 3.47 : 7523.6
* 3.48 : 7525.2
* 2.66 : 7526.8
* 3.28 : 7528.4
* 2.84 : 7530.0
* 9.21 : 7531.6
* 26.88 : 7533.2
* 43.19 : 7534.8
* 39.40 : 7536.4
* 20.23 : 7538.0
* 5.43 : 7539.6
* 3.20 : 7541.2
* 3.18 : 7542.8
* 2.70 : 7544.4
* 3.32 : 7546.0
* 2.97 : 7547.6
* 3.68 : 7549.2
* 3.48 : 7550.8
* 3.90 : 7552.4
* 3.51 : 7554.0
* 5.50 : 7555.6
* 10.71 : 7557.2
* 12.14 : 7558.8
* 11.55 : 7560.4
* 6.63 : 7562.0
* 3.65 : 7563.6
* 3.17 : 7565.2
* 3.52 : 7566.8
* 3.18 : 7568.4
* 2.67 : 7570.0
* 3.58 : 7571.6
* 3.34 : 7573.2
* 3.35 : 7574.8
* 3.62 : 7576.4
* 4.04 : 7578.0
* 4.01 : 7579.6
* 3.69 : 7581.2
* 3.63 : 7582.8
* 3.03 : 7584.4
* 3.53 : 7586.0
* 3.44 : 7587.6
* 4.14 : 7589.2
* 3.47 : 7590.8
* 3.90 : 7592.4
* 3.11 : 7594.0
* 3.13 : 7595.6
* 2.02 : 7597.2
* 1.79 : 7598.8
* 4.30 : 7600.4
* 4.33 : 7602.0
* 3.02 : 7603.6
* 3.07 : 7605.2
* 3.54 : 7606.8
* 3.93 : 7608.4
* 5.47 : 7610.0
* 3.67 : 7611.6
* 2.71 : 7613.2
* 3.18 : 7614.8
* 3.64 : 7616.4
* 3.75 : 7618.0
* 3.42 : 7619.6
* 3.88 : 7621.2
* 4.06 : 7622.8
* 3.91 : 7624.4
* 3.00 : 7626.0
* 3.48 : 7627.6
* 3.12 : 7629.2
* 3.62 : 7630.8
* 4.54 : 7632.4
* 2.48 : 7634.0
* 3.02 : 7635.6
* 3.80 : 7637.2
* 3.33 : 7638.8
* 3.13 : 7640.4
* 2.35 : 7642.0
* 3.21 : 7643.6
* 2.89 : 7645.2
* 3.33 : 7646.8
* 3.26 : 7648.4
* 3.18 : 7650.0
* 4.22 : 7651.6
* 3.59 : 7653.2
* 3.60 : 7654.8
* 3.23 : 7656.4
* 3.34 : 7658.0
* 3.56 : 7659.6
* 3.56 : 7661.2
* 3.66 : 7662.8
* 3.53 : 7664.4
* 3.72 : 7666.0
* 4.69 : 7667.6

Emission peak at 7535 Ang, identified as H-alpha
